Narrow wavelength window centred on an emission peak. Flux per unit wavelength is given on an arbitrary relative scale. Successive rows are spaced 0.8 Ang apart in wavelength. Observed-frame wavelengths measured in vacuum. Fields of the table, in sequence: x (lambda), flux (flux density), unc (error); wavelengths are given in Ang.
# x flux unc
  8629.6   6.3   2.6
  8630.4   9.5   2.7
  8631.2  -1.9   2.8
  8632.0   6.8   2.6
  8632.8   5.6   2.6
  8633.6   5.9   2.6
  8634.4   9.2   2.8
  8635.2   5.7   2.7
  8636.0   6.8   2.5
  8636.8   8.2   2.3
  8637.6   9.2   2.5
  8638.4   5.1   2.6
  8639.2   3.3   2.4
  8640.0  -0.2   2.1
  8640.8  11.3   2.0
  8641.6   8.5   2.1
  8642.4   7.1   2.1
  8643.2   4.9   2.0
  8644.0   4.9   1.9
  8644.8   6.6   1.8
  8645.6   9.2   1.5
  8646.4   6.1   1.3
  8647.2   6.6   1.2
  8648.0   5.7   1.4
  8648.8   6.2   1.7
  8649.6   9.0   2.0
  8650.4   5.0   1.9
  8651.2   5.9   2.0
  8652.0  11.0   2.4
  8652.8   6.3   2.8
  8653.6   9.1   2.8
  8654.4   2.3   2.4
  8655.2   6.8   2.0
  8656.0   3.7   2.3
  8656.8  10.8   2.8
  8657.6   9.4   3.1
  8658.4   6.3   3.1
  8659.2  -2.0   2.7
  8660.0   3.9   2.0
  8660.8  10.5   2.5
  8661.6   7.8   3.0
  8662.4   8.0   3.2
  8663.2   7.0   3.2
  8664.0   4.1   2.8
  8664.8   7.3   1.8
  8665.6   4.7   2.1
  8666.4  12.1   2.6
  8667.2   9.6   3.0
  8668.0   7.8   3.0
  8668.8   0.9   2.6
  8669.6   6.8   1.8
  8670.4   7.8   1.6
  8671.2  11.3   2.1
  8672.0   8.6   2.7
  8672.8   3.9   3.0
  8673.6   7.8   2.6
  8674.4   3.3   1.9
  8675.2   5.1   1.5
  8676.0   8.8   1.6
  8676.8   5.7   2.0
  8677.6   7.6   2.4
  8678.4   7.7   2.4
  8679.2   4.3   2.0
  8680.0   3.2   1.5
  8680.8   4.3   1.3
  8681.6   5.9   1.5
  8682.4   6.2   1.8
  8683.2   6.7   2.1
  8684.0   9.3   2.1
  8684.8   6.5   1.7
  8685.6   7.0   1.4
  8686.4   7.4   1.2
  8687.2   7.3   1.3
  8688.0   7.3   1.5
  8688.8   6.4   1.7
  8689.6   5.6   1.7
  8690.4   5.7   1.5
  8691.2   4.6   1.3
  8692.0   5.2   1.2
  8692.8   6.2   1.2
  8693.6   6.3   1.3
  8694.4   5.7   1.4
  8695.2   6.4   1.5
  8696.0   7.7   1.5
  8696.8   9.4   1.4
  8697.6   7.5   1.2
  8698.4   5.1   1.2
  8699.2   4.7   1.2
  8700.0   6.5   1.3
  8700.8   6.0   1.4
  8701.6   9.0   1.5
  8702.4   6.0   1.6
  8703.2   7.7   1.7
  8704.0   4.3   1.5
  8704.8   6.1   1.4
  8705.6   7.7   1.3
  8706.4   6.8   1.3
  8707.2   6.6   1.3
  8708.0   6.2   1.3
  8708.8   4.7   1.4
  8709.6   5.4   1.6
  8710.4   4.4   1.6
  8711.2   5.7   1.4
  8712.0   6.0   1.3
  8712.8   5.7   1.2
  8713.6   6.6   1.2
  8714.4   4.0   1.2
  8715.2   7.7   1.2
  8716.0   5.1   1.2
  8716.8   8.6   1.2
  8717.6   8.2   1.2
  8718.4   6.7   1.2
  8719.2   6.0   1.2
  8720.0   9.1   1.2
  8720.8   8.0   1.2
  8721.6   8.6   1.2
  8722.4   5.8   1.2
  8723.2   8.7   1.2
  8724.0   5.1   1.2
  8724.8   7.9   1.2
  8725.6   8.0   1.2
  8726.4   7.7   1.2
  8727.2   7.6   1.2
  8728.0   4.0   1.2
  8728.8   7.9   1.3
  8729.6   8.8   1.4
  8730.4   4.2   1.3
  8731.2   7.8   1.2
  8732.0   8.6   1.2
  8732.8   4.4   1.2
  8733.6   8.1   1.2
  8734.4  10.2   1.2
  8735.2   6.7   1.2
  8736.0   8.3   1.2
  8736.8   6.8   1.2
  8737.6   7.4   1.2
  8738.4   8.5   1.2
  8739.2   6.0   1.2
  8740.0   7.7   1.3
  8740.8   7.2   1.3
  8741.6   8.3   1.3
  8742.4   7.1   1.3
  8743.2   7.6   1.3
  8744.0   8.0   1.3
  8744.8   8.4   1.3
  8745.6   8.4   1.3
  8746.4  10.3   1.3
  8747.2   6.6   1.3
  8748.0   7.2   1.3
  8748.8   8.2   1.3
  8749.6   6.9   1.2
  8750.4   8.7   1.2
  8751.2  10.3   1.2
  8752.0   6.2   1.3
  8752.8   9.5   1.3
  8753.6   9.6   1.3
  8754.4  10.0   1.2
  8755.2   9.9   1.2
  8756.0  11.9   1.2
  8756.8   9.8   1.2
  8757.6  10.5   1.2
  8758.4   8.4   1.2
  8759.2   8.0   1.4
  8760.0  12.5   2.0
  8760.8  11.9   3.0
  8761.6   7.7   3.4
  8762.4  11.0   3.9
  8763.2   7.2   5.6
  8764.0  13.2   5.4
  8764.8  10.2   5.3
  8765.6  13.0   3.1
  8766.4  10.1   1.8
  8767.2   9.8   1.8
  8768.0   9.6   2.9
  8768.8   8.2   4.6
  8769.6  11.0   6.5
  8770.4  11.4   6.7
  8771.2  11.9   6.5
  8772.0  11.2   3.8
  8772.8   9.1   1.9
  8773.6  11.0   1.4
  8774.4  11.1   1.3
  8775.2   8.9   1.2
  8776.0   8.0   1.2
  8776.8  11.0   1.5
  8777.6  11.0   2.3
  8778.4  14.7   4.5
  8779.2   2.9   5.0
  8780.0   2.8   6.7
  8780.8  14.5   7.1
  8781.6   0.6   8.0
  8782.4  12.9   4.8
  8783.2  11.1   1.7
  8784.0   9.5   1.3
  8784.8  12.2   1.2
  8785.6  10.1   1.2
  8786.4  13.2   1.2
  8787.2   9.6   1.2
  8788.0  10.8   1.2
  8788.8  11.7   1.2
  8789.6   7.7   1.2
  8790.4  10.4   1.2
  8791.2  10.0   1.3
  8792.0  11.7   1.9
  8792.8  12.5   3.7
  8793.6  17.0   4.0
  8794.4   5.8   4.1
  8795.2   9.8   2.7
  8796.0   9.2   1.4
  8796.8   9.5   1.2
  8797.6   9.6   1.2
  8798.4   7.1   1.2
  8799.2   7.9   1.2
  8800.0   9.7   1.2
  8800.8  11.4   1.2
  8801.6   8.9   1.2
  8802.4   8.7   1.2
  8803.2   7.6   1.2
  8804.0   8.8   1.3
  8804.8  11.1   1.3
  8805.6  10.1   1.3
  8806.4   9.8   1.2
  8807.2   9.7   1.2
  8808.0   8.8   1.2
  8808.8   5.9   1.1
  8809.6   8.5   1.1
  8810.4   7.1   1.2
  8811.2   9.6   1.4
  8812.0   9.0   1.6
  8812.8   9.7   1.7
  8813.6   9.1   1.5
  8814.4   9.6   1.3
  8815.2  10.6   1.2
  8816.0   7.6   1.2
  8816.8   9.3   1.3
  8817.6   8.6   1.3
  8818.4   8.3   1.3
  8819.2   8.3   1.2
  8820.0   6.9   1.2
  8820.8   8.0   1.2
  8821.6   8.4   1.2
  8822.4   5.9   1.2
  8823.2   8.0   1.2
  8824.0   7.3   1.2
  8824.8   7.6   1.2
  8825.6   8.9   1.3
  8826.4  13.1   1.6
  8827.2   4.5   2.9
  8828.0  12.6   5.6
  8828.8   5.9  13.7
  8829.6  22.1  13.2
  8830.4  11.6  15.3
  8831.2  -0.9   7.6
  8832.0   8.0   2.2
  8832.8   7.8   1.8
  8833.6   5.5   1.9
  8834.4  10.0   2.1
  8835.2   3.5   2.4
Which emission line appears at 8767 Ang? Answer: Mg II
